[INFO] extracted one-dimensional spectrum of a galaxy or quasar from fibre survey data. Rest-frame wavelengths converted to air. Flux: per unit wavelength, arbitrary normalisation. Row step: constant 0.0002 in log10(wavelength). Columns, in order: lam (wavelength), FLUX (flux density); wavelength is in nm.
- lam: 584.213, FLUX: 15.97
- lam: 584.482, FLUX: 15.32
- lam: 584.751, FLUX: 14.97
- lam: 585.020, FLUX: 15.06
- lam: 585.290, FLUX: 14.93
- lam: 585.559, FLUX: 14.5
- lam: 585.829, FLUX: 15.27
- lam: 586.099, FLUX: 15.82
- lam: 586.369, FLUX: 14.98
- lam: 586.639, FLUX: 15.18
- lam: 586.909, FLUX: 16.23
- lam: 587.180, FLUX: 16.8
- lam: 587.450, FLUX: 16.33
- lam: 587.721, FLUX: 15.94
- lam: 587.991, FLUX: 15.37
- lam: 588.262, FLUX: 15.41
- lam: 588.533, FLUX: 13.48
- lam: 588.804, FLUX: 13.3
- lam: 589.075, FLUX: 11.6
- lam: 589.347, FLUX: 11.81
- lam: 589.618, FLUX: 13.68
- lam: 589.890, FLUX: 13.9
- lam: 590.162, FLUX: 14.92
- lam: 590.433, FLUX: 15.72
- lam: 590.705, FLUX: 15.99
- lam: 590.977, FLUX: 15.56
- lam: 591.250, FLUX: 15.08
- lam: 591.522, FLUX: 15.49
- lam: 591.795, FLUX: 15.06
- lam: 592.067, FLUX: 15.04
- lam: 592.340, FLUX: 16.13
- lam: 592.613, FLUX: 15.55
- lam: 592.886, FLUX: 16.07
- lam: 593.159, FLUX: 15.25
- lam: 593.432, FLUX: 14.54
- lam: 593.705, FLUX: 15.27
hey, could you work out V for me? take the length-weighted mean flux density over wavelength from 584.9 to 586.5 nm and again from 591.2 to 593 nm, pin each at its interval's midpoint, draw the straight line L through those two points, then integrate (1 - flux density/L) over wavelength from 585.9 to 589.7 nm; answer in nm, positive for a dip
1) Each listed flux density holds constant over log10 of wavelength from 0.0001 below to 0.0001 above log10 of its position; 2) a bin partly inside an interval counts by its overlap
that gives 0.12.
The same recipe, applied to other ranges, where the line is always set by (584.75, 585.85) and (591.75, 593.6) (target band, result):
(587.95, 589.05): 0.08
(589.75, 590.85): 0.01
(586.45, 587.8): -0.09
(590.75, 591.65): -0.01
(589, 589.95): 0.15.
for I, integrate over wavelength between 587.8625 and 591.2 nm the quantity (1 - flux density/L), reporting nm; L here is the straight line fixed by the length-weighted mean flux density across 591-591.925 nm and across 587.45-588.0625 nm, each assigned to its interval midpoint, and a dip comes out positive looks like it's 0.28 nm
